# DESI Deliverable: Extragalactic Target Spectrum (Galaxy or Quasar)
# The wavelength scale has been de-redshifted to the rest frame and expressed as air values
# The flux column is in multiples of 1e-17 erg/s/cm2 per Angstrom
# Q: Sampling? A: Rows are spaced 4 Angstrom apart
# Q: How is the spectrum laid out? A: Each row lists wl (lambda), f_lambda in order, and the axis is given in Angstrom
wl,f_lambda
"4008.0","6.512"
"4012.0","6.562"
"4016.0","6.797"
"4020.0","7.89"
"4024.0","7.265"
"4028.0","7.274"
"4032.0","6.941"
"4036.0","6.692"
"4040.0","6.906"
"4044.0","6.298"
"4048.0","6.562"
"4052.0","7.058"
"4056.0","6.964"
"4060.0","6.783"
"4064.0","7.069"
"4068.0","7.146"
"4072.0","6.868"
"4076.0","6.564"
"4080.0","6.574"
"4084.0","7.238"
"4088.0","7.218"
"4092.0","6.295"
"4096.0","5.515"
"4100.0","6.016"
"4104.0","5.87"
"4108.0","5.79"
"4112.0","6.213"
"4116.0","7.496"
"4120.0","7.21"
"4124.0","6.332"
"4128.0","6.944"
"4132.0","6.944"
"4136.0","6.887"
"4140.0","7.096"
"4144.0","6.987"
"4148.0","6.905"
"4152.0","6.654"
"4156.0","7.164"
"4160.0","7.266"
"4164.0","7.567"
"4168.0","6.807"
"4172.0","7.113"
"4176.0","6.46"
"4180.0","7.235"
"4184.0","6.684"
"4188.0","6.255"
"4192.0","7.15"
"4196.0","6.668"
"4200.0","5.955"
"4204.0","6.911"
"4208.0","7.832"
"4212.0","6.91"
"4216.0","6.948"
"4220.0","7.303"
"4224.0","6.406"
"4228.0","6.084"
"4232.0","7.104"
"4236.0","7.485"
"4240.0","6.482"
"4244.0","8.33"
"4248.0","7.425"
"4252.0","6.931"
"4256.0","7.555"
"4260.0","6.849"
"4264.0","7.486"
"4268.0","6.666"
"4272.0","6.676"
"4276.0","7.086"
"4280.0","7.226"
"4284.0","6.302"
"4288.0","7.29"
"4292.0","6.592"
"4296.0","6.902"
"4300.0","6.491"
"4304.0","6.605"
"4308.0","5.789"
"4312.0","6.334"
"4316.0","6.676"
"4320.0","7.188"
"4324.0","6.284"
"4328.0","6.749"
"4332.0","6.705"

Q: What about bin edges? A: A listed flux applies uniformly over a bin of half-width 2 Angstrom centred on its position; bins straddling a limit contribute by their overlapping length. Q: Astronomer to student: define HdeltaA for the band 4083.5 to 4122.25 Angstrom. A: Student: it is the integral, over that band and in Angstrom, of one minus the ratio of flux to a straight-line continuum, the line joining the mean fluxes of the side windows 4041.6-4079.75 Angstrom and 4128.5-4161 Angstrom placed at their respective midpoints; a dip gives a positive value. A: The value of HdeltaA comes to 2.4 Angstrom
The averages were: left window 6.8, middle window 6.46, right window 6.98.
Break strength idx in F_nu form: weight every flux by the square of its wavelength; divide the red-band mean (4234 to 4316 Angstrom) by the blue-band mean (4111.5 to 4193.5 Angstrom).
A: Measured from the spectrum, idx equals 1.06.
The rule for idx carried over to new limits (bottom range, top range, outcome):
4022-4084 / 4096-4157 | 1.00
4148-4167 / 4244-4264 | 1.08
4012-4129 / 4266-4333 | 1.11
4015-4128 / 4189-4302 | 1.12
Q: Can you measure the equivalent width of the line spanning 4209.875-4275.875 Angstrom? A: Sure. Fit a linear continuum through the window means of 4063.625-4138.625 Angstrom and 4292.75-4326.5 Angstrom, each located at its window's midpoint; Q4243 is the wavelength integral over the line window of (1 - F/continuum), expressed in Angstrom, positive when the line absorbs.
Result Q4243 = -4.8 Angstrom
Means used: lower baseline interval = 6.64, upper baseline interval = 6.54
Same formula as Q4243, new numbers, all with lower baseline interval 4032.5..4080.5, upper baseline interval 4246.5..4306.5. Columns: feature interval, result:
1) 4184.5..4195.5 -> 0.3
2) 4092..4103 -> 1.5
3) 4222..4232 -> 0.7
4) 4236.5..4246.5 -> -0.7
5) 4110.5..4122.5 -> -0.3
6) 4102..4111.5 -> 1.3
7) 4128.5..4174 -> -1.2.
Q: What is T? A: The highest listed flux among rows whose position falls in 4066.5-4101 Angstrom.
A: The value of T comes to 7.238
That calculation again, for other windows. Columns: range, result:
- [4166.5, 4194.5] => 7.235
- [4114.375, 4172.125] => 7.567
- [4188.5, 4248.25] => 8.33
